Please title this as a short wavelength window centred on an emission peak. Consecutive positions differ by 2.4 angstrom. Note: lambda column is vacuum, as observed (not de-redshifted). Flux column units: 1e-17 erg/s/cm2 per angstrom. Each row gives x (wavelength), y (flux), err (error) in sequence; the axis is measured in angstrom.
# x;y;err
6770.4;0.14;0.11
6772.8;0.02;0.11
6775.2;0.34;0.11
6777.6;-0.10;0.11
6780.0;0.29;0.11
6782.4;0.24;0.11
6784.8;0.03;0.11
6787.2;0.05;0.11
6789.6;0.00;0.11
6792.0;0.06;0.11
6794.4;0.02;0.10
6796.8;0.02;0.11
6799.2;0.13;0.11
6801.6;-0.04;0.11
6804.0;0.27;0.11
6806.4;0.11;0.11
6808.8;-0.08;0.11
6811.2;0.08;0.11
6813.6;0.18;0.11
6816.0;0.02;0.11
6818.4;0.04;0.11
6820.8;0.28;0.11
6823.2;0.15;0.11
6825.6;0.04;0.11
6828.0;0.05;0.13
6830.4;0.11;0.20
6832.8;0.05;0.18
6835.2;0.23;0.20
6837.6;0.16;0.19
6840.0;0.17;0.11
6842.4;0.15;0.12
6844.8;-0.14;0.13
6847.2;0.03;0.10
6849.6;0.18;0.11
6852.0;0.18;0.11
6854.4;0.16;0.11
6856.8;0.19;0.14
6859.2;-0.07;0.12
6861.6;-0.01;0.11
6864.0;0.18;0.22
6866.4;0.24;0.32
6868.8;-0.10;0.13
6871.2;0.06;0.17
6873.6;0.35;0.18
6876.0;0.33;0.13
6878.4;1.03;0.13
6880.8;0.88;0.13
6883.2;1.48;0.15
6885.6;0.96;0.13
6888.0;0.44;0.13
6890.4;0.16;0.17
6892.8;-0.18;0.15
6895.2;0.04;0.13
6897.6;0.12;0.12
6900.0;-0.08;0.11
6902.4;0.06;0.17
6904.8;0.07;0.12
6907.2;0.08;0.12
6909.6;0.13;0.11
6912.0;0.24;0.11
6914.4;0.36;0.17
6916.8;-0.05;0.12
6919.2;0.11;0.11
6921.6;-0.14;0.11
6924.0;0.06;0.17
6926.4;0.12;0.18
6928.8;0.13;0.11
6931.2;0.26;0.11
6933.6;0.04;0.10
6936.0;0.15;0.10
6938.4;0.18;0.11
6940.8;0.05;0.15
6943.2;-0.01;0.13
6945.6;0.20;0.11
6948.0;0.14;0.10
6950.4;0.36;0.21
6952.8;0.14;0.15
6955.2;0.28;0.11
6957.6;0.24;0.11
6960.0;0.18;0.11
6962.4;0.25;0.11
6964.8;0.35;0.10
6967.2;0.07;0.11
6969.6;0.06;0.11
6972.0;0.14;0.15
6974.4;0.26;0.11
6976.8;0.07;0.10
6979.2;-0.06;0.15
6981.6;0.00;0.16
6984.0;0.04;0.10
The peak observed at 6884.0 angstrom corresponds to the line [O II] 3727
